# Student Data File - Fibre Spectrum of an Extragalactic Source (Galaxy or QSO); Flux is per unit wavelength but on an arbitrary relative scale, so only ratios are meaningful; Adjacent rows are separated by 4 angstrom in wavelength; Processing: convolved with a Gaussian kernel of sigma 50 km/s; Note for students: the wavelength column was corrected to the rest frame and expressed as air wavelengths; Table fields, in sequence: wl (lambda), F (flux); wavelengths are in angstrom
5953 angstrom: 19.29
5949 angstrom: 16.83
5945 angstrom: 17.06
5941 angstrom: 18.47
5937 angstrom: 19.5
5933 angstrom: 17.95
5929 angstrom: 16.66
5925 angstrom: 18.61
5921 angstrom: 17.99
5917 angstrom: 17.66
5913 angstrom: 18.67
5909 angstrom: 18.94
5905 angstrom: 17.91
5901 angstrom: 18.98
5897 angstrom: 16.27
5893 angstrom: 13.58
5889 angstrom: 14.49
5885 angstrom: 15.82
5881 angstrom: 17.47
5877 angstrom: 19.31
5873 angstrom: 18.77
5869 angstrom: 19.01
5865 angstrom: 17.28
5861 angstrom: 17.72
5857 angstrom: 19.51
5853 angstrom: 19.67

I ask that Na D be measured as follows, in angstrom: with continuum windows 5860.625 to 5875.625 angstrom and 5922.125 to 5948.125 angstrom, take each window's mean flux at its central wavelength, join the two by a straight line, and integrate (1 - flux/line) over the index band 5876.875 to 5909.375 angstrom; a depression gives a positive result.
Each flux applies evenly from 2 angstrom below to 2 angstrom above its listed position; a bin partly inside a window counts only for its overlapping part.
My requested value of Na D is 2.6 angstrom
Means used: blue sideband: 18.3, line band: 16.7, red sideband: 18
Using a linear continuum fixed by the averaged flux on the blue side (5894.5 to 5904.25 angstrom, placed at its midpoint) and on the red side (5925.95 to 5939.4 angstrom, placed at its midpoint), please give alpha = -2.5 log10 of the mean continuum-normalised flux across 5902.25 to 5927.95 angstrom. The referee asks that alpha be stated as -0.030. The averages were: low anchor 17.5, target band 18.3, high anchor 18.1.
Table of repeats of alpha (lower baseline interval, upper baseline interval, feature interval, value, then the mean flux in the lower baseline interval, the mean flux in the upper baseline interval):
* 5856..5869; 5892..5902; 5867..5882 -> -0.072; 18.2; 16.3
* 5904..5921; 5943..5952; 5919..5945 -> -0.026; 18.3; 17.2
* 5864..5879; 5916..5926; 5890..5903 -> 0.141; 18.7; 18.1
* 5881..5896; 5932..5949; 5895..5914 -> -0.132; 15.1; 18.1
